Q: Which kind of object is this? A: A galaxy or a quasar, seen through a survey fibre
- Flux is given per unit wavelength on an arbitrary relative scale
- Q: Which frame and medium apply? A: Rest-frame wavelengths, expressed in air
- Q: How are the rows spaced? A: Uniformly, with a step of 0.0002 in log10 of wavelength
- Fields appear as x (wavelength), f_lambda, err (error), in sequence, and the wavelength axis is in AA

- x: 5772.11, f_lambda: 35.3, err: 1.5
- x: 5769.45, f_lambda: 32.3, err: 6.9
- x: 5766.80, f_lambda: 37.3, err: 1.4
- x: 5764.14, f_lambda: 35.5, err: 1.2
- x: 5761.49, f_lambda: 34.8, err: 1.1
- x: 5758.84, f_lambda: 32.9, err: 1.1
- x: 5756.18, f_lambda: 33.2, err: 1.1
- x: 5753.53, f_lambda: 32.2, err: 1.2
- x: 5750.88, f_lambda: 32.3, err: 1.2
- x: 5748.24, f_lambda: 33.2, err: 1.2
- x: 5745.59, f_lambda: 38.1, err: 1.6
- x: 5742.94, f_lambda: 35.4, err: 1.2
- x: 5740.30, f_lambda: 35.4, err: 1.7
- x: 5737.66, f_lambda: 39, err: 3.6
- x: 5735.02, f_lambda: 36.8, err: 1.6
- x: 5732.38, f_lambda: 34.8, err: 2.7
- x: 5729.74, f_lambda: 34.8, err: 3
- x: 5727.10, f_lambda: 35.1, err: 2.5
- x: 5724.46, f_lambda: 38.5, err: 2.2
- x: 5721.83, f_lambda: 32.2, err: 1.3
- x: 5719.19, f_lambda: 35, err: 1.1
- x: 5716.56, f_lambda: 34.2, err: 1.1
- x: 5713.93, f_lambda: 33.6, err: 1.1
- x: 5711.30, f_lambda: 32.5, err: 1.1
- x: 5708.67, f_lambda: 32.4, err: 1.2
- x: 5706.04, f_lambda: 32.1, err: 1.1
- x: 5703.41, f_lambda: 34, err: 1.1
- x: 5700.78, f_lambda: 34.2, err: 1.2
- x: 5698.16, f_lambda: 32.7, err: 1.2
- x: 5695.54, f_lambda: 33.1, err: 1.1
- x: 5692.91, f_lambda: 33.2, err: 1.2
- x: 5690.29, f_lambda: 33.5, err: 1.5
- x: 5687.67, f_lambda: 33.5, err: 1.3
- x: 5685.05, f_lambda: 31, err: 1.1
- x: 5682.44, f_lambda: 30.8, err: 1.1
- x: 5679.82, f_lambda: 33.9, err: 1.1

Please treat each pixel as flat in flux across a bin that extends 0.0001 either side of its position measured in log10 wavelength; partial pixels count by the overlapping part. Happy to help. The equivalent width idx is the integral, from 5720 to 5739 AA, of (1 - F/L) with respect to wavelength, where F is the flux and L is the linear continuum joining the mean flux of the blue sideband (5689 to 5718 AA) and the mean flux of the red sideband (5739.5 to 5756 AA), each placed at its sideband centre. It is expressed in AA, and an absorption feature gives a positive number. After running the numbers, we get -1.1 AA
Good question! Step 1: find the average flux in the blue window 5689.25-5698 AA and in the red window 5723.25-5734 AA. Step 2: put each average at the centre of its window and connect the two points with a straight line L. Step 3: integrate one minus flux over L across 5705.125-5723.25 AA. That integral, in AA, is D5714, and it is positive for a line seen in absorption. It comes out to 0.8 AA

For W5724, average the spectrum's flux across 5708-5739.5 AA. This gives 35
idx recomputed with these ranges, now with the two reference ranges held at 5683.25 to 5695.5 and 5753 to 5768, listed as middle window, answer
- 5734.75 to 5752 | -0.9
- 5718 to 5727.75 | -0.5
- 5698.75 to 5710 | 0.0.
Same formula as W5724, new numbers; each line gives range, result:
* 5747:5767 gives 33.7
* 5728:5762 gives 34.8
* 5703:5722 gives 33.3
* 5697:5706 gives 33.4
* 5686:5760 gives 34.2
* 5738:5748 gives 36.2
